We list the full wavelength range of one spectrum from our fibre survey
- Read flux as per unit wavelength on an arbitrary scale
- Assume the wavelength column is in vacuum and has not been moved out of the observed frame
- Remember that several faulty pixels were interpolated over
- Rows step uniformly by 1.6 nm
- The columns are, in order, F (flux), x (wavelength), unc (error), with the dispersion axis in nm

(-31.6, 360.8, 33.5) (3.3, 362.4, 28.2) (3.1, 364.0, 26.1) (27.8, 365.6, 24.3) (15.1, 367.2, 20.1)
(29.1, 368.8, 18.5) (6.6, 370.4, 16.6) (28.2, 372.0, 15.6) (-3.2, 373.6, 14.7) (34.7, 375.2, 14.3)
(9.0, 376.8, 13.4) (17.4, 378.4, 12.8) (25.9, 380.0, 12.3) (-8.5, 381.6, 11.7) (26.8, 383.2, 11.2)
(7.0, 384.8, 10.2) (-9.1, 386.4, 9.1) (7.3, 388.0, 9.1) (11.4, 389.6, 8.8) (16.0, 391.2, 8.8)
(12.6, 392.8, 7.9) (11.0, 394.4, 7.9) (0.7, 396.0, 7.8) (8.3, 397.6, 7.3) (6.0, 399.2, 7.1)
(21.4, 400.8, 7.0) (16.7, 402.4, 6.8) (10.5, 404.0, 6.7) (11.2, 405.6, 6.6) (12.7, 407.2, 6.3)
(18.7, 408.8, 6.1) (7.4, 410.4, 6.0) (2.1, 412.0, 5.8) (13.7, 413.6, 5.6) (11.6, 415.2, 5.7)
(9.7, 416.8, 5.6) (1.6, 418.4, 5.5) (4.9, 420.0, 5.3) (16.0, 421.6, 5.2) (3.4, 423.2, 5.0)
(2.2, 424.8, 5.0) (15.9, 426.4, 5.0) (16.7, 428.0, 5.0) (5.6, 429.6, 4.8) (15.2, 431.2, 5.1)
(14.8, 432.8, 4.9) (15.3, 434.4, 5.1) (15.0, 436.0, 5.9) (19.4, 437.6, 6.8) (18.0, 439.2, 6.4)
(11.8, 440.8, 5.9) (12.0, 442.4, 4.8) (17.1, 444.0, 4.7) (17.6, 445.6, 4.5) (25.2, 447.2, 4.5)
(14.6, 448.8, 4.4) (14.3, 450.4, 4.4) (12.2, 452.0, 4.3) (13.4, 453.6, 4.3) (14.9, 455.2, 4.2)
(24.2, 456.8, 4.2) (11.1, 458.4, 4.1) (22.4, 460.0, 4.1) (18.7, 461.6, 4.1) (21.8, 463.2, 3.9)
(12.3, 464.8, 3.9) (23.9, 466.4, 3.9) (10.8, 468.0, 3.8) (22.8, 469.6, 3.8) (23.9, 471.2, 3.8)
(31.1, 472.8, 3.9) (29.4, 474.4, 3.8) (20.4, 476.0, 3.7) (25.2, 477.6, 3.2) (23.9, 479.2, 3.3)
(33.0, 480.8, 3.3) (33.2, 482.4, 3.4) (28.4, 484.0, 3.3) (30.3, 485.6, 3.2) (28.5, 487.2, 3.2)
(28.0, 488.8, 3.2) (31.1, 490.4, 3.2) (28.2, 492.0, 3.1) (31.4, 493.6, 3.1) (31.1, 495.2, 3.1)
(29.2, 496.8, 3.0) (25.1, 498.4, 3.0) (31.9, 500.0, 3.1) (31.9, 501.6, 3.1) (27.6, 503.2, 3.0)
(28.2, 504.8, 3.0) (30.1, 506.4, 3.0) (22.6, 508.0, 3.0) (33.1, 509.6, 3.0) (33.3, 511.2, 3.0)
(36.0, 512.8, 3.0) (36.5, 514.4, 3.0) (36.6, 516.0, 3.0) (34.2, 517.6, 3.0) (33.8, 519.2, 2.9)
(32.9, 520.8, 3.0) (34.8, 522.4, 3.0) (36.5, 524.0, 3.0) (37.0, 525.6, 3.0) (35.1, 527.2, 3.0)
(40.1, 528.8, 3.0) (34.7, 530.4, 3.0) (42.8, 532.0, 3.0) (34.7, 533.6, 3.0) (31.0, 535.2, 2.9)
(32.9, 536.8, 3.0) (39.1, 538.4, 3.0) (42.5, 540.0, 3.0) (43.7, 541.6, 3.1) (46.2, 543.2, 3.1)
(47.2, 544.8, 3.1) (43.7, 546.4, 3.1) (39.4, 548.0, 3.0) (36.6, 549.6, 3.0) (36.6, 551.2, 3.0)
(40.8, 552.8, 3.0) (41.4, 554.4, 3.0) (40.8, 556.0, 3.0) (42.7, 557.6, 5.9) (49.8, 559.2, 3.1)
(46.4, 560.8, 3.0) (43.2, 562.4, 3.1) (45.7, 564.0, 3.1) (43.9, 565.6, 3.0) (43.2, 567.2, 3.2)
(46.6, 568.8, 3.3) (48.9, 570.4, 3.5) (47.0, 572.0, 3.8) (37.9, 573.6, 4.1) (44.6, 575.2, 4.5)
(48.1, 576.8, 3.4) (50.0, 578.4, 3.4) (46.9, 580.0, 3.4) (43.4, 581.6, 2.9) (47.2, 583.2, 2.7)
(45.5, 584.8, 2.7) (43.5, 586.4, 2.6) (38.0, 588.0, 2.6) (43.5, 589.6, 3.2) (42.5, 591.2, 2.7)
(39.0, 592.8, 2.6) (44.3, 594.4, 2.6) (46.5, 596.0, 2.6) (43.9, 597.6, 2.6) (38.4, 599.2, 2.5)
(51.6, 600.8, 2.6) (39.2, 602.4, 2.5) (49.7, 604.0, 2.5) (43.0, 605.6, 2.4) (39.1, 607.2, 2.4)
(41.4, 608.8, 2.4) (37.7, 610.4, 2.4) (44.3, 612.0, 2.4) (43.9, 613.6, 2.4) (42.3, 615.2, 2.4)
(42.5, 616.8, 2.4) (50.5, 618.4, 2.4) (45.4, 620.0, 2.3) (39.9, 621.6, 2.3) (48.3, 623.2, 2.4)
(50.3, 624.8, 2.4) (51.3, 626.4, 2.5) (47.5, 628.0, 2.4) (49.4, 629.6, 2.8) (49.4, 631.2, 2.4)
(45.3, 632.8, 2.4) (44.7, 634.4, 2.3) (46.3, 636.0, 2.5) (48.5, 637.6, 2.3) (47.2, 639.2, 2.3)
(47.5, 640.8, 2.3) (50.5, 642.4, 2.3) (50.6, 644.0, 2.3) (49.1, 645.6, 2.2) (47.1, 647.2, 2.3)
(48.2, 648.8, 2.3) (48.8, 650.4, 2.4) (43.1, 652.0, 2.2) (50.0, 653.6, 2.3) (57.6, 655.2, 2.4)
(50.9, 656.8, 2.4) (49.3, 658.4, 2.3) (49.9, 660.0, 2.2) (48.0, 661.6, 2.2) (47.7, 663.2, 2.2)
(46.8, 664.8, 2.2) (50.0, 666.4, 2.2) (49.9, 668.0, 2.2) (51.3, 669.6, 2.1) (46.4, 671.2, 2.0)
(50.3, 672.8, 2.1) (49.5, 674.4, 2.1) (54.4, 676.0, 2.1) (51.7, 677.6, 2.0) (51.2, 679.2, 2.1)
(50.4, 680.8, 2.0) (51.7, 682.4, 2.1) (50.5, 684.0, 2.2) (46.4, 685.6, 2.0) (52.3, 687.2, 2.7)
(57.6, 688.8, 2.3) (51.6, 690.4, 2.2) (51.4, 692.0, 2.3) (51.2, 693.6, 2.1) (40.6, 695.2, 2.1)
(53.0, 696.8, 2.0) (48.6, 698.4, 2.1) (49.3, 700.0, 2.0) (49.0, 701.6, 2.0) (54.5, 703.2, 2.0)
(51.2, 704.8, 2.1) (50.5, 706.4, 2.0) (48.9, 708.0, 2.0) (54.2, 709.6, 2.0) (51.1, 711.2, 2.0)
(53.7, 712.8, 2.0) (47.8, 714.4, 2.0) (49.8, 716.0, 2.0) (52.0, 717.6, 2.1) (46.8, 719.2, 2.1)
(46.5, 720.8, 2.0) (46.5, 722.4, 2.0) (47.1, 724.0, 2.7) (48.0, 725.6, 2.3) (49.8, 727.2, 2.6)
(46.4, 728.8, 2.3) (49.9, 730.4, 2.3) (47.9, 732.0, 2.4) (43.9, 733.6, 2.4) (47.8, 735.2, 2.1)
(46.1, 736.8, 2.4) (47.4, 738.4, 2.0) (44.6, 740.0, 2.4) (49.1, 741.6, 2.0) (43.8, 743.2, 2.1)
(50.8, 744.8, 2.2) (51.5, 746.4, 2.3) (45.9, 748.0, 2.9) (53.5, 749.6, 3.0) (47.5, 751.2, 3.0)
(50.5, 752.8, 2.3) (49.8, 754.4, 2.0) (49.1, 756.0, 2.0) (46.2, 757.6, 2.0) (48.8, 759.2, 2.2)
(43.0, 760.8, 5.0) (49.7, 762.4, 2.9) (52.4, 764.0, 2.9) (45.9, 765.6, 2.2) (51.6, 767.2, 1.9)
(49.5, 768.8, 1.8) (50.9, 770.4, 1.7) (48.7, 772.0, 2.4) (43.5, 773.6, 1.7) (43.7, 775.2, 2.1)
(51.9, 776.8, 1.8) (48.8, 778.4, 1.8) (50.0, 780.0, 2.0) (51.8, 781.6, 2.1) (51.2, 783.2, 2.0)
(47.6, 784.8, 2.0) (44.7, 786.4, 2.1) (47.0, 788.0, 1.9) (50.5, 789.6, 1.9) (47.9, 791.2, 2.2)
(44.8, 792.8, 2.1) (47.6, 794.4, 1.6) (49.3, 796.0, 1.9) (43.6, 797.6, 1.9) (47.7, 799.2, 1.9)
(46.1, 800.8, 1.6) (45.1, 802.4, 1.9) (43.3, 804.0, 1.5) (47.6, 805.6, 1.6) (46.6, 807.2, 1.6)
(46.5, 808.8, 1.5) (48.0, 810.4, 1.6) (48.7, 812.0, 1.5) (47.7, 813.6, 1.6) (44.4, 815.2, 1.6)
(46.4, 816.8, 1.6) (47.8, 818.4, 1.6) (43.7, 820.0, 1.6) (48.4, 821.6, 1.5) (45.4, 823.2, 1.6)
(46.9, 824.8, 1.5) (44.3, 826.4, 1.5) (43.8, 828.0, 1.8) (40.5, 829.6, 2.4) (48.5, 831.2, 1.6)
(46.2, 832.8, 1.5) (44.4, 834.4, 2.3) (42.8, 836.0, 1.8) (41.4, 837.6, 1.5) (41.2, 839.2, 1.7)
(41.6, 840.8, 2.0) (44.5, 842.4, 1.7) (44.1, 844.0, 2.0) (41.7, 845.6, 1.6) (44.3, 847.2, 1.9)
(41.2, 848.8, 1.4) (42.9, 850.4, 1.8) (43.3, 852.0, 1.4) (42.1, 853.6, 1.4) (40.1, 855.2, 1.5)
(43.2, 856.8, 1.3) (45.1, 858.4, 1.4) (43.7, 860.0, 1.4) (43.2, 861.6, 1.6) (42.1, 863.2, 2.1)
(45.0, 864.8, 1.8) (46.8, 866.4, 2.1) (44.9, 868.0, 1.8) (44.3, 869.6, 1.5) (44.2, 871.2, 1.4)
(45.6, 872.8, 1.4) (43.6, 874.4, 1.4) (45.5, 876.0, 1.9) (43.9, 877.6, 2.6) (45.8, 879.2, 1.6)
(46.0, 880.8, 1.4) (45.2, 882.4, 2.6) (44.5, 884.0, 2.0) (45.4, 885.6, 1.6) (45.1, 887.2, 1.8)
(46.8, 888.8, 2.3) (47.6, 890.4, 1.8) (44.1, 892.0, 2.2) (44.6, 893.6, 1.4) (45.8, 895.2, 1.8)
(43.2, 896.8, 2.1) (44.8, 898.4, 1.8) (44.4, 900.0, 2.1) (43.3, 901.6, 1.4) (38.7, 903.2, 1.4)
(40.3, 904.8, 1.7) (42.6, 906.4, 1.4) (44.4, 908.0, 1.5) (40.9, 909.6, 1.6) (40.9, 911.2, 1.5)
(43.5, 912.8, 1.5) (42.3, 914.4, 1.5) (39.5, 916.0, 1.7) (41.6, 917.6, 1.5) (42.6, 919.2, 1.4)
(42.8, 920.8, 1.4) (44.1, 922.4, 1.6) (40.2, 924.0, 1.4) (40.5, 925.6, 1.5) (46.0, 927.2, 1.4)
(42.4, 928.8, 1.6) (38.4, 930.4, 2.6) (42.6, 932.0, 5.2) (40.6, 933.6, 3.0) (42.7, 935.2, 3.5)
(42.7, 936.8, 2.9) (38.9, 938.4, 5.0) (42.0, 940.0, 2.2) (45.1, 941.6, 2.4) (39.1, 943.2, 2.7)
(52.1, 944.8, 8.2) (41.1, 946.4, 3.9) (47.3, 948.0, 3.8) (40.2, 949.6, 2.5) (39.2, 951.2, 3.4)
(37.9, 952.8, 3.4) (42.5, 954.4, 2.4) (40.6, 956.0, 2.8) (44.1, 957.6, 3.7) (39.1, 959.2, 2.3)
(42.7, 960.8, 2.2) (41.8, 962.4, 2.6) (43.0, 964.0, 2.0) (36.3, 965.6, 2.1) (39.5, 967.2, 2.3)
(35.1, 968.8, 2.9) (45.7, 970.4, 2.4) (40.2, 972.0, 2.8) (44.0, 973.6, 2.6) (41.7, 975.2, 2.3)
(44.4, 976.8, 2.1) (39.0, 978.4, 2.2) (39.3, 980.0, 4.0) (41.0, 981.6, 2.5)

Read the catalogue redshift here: 0.18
